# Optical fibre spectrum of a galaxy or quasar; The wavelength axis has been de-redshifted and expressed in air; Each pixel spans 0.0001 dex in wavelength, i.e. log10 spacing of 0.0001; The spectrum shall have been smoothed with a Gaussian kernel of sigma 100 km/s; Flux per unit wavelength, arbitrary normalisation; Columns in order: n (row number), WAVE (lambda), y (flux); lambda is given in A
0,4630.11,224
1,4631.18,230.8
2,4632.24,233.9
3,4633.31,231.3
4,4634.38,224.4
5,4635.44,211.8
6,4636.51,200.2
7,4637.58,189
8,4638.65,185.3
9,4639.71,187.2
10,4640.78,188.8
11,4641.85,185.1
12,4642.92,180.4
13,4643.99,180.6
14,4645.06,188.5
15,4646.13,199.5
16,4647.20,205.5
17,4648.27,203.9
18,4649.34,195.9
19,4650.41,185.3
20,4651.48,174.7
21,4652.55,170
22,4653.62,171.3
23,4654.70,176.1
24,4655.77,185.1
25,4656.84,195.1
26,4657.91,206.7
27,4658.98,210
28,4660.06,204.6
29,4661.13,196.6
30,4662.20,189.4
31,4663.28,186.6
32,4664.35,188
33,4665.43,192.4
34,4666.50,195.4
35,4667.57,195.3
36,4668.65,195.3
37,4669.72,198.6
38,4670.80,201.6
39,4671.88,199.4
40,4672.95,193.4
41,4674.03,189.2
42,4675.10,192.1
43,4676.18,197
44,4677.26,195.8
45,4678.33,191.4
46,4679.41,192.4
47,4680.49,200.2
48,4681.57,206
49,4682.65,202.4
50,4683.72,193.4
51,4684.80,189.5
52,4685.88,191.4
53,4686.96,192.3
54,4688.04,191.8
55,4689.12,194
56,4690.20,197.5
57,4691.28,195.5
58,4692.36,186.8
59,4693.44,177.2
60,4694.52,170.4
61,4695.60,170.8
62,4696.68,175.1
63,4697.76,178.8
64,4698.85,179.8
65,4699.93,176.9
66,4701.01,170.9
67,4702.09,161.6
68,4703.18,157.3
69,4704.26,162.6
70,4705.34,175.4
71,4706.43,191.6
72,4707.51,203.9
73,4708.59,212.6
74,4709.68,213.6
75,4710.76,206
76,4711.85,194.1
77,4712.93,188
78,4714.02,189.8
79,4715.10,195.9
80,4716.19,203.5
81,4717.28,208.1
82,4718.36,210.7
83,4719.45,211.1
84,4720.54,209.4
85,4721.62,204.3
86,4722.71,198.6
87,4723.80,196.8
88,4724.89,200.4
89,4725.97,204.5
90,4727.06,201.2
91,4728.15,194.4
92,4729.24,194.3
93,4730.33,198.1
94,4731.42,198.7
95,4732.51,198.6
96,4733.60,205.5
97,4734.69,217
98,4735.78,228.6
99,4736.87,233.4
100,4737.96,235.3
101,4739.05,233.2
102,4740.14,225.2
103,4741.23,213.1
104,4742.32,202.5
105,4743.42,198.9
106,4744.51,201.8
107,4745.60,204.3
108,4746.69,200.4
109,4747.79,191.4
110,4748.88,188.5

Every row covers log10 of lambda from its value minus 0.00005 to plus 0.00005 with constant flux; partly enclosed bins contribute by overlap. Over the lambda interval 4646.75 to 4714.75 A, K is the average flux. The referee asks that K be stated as 190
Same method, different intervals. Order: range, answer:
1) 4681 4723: 191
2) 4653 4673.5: 194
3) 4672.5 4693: 194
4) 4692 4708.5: 177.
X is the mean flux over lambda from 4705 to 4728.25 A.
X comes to 201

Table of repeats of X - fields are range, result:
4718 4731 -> 202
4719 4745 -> 209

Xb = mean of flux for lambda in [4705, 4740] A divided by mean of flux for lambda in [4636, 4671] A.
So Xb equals 1.1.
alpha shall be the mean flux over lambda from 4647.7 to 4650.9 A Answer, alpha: 195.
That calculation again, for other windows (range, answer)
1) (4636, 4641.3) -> 190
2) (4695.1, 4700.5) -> 176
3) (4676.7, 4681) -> 195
